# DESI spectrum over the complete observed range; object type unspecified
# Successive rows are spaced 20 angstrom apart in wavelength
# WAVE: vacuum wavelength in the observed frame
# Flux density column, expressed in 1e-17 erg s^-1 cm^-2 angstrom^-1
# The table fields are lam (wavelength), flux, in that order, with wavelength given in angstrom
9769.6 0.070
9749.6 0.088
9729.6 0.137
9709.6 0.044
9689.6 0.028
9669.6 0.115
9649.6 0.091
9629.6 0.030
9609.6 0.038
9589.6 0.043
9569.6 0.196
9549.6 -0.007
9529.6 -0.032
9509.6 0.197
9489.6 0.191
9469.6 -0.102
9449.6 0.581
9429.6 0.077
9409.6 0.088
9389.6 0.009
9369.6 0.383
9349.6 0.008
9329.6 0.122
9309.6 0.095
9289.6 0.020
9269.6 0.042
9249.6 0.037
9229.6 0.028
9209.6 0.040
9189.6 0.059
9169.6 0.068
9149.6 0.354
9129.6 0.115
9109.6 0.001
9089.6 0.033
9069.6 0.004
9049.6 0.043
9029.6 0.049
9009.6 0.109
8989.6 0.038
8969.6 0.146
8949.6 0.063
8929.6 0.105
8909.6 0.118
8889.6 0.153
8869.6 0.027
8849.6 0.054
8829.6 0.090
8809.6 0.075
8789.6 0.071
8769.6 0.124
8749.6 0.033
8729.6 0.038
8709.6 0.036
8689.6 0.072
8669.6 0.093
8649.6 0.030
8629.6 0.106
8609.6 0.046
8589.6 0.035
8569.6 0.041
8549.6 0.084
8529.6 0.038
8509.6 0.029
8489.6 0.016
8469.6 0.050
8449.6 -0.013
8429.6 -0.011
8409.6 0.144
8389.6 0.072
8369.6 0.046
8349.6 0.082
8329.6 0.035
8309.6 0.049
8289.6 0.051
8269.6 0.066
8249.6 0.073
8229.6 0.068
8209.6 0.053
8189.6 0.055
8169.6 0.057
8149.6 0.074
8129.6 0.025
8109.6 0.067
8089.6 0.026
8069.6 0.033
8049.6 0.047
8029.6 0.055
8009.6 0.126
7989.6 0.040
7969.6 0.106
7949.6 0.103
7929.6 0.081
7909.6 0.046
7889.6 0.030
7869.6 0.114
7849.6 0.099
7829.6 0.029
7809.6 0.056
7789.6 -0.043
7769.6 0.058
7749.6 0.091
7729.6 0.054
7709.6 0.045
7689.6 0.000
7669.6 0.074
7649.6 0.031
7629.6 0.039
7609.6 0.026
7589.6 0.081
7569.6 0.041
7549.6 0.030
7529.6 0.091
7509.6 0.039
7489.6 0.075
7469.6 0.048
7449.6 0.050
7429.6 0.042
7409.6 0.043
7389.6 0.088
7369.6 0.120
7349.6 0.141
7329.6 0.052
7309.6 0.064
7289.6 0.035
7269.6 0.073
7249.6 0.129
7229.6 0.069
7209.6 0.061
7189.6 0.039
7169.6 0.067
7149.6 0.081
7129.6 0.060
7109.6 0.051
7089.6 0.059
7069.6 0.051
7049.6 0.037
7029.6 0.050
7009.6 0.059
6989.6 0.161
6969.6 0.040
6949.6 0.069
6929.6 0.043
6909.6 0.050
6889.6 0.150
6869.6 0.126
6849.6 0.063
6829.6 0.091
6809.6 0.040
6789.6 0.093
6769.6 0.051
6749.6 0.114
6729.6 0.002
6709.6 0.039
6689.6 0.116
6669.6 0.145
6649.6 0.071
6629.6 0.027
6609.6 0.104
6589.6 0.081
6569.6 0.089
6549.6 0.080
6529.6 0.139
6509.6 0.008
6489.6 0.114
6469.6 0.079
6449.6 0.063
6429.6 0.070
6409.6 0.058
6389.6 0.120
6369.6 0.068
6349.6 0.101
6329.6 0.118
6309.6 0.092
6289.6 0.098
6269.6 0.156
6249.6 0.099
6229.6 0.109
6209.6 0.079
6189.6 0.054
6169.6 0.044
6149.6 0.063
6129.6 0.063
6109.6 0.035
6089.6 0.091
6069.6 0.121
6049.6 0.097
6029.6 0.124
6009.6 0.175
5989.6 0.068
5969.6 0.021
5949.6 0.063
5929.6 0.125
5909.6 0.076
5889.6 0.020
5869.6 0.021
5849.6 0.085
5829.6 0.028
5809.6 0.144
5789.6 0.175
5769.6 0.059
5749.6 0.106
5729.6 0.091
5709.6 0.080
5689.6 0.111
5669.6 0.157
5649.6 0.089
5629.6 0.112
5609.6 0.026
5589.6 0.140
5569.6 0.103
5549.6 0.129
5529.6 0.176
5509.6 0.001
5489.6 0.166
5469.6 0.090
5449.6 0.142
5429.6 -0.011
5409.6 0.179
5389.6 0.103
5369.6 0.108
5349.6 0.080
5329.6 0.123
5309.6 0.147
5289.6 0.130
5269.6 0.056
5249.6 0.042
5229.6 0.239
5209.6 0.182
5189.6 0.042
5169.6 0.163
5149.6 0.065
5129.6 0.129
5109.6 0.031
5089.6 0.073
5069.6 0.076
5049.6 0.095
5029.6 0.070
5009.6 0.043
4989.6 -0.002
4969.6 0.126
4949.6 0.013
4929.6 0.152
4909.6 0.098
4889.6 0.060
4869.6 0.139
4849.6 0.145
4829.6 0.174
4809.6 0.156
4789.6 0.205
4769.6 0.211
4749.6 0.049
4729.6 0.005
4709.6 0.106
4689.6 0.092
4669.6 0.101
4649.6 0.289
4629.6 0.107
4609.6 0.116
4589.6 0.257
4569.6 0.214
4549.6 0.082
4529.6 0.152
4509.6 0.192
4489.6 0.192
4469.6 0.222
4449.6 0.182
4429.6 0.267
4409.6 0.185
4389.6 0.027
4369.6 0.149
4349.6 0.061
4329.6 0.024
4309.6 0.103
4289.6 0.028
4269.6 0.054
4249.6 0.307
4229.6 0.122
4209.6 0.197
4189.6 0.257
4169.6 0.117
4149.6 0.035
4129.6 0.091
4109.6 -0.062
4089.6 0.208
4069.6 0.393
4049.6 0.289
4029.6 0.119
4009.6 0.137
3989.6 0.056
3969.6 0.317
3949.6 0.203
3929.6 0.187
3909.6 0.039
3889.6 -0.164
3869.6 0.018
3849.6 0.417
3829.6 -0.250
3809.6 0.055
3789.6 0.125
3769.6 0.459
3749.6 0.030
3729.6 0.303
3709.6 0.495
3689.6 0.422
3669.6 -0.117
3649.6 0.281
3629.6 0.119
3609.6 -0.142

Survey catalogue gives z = 1.45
